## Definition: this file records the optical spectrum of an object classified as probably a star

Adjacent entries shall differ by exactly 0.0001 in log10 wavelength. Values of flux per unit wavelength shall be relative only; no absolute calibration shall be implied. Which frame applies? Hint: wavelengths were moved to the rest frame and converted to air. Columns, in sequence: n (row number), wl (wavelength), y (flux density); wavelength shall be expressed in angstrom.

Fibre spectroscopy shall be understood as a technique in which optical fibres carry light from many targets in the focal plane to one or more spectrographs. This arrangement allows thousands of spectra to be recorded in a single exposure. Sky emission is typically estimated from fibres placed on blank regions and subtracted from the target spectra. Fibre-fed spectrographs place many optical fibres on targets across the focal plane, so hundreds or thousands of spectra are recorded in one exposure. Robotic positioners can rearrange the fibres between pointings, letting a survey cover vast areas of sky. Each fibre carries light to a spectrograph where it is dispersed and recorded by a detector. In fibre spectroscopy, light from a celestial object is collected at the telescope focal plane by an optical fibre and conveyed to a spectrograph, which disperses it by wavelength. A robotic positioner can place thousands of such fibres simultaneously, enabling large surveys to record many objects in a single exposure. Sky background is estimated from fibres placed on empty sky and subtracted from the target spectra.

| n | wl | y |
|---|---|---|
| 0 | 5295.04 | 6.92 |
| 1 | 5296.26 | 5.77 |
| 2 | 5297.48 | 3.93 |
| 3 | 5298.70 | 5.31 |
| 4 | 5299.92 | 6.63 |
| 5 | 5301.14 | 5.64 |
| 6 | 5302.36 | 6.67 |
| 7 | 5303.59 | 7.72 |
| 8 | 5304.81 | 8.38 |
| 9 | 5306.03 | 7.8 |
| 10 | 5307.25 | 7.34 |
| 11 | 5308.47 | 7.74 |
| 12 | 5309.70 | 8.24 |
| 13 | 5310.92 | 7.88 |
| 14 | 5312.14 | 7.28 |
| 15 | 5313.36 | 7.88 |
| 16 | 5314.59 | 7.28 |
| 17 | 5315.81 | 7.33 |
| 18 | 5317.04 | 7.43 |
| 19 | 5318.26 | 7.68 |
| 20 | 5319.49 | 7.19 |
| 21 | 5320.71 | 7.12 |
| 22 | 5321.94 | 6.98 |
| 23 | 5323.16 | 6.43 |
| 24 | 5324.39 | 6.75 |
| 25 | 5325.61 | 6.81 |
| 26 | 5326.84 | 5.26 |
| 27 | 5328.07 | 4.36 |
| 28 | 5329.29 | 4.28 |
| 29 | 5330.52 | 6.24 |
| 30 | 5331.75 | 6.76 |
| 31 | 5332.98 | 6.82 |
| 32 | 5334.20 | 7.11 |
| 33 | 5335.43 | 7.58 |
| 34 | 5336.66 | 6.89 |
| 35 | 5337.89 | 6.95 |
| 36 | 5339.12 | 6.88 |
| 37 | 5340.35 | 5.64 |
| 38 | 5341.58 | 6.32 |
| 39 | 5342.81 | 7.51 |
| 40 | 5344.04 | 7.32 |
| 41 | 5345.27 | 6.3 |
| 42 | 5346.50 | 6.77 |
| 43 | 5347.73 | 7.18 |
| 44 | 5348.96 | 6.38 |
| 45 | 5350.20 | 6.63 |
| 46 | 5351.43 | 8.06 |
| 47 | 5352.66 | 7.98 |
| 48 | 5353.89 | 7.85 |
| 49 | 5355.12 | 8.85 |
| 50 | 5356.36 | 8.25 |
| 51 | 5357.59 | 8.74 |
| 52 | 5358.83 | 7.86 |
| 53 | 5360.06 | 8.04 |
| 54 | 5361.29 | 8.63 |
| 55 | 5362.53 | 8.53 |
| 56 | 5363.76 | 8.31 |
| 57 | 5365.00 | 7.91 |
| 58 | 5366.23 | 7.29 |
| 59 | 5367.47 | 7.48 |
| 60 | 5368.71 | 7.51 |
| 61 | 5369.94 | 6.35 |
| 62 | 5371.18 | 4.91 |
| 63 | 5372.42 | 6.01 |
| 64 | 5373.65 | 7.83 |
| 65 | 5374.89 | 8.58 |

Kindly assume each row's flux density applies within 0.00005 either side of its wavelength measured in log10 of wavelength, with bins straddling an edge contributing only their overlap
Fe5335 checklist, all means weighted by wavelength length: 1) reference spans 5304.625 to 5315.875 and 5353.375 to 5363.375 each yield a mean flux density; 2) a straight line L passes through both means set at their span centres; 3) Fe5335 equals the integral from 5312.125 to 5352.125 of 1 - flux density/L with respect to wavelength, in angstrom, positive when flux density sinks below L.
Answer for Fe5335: 6.2 angstrom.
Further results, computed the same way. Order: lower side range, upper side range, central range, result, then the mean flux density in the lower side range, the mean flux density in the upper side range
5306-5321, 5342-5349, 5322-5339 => 2.02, 7.55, 6.94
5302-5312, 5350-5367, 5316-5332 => 2.90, 7.72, 8.1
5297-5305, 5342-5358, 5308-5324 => -1.89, 6.25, 7.5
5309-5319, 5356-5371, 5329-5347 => 2.44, 7.61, 7.81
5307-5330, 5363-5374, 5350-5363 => -2.12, 6.9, 7.07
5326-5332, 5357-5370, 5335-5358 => -2.05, 5.35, 7.94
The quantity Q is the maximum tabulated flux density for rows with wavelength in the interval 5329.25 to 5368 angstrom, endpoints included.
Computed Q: 8.85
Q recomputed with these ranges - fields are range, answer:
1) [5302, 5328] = 8.38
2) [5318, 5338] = 7.68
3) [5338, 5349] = 7.51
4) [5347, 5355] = 8.06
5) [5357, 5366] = 8.74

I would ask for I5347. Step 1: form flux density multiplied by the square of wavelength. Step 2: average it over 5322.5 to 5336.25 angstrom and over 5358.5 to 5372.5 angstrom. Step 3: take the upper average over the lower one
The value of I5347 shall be 1.21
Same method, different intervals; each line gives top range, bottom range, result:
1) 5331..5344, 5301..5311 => 0.92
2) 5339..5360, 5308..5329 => 1.07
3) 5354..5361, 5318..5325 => 1.21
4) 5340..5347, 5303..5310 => 0.86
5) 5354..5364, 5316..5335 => 1.30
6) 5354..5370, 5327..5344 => 1.27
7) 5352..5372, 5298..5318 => 1.09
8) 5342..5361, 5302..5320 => 1.01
